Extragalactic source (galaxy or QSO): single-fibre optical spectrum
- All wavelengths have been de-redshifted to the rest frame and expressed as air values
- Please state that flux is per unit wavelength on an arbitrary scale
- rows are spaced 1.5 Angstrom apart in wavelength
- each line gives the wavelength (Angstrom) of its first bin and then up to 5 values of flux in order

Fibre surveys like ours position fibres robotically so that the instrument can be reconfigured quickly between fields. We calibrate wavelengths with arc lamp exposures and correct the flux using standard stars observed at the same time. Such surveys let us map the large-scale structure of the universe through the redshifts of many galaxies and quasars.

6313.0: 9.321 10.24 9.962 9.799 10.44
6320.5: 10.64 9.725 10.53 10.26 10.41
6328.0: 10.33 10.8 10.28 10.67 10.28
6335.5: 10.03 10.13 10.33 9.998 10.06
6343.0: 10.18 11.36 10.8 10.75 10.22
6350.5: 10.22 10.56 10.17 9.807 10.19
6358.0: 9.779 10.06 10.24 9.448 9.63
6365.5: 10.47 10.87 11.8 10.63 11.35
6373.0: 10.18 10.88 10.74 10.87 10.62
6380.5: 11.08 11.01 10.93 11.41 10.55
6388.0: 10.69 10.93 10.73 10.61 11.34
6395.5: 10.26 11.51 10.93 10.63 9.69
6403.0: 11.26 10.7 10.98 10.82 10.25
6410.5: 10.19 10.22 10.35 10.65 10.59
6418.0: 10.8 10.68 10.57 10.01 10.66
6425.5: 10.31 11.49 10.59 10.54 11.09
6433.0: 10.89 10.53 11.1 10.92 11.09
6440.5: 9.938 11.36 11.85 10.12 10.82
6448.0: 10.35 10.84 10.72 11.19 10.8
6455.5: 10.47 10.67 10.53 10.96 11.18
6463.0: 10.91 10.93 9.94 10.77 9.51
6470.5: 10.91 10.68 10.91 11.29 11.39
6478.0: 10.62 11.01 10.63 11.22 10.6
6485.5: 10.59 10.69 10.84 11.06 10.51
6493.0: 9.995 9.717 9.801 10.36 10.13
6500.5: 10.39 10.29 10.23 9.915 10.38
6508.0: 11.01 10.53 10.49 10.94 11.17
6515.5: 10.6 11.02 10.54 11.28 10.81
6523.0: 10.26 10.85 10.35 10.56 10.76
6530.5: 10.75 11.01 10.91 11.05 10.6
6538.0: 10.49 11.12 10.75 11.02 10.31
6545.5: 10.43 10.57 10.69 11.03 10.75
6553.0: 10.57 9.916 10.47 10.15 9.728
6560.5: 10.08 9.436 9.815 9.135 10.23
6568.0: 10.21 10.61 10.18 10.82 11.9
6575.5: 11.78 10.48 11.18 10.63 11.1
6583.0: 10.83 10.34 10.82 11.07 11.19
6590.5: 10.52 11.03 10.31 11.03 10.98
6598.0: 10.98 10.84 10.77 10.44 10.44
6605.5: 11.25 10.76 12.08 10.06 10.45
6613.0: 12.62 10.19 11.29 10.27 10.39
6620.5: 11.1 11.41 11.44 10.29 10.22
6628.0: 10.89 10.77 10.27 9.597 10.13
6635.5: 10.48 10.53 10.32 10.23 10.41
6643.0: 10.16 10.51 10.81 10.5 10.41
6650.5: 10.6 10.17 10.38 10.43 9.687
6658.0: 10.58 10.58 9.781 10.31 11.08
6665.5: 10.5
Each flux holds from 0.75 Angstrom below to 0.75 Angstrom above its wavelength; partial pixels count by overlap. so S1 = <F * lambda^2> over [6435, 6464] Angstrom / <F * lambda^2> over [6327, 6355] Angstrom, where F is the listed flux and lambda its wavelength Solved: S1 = 1.08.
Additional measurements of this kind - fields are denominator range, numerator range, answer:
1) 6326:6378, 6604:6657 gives 1.11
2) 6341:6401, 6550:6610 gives 1.07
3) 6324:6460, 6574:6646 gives 1.08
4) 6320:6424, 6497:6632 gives 1.07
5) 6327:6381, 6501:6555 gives 1.08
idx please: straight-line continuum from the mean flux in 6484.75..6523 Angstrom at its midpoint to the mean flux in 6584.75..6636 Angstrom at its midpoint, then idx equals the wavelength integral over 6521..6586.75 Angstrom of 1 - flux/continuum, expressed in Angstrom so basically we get 0.39 Angstrom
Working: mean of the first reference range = 10.5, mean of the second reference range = 10.8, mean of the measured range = 10.6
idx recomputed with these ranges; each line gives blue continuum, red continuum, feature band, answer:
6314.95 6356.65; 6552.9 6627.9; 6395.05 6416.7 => -0.39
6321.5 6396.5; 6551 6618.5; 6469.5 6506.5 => 0.11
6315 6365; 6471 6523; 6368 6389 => -1.13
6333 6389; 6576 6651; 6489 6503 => 0.46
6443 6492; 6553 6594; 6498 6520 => 0.21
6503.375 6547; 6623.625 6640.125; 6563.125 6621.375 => -1.55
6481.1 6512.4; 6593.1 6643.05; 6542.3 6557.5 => 0.03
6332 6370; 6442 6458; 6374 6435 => -0.79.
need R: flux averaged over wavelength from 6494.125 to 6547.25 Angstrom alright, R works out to 10.6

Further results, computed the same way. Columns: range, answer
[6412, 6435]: 10.6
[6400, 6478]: 10.7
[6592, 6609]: 10.9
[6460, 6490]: 10.8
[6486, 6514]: 10.4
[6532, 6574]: 10.4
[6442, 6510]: 10.6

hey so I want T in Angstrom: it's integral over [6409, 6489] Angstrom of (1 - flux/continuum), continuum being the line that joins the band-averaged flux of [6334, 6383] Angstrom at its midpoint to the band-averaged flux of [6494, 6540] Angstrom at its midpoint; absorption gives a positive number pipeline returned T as -1.4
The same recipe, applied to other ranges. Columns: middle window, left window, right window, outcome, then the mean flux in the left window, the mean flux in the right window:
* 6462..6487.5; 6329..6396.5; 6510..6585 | -0.4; 10.5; 10.6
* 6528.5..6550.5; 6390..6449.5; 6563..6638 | -0.1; 10.7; 10.7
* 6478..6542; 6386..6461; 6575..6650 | 0.6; 10.7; 10.7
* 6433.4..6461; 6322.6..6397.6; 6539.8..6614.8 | -0.5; 10.5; 10.7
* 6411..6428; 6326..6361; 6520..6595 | -0.2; 10.3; 10.6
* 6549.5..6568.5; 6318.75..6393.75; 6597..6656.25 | 0.9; 10.5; 10.6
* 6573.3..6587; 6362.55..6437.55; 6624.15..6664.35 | -0.7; 10.7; 10.4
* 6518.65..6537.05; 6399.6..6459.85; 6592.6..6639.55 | -0.1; 10.7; 10.7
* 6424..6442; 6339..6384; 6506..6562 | -0.4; 10.5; 10.6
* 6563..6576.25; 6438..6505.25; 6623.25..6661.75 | -0.1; 10.6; 10.4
